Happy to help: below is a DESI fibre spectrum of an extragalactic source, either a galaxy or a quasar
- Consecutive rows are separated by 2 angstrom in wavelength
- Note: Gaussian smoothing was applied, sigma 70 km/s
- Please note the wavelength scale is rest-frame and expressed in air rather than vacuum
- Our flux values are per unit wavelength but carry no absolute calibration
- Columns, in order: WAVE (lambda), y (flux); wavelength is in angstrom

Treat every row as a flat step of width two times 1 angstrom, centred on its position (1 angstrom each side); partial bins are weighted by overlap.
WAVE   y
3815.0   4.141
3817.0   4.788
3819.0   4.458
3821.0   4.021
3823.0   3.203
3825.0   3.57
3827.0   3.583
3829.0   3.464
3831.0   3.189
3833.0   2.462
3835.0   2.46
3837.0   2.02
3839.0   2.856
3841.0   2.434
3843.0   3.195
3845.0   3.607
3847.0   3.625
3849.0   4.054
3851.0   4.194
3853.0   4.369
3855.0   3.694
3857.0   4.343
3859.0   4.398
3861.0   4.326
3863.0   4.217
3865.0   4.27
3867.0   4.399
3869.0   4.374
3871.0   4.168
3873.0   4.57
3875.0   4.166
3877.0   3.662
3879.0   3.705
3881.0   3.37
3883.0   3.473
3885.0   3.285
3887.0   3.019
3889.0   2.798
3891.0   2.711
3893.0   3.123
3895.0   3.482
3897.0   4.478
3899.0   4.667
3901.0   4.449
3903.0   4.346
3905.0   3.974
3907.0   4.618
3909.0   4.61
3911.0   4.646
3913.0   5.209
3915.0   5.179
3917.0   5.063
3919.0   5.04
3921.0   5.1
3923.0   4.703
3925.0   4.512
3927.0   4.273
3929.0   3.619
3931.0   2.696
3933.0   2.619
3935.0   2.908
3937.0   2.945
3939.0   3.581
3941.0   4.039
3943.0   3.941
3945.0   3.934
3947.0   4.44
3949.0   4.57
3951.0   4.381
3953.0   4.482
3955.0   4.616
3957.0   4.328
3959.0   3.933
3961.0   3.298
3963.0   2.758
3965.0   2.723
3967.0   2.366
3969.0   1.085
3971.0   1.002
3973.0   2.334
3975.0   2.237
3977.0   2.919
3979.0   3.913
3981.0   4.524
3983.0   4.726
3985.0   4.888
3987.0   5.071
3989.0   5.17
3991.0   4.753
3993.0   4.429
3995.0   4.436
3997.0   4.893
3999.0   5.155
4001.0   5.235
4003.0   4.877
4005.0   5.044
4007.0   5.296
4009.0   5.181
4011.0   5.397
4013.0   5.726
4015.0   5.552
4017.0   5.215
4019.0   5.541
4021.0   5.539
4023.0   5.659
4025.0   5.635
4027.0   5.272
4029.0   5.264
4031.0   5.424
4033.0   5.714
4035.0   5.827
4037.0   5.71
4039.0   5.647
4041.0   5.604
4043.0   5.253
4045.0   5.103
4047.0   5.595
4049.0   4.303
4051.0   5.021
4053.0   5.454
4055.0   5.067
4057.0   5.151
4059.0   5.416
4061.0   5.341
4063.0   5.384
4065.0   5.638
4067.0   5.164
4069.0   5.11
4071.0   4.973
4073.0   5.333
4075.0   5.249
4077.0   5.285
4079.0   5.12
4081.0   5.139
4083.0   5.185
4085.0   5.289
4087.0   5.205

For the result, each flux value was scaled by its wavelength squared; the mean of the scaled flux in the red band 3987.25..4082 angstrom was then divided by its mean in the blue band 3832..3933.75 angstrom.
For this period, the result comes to 1.5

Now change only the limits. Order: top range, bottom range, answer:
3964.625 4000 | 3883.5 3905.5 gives 1.06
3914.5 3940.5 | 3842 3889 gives 1.05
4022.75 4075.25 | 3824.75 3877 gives 1.60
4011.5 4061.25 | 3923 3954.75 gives 1.48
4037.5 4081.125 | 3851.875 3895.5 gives 1.51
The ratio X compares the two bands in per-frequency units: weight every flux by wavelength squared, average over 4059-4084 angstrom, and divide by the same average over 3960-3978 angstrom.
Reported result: 2.4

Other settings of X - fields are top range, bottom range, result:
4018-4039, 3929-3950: 1.63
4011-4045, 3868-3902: 1.59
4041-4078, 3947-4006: 1.38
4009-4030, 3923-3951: 1.52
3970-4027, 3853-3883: 1.22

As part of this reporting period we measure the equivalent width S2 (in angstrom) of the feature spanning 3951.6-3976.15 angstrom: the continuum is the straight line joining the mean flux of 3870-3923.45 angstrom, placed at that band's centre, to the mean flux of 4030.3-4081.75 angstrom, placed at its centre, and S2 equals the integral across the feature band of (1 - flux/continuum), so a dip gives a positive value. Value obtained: 8.8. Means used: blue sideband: 4.13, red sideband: 5.31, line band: 2.95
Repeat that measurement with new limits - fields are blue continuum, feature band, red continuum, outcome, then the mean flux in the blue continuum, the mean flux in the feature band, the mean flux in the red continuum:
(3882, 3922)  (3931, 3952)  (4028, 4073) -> 3.72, 4.16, 3.69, 5.33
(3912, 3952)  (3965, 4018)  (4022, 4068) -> 6.29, 4.14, 4.26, 5.38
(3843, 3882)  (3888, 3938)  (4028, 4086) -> 3.50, 4.06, 4.07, 5.3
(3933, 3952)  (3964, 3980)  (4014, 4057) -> 7.39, 3.79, 2.32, 5.39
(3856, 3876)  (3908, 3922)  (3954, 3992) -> -3.65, 4.32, 4.98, 3.51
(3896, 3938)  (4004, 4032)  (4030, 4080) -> -2.09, 4.27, 5.41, 5.32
